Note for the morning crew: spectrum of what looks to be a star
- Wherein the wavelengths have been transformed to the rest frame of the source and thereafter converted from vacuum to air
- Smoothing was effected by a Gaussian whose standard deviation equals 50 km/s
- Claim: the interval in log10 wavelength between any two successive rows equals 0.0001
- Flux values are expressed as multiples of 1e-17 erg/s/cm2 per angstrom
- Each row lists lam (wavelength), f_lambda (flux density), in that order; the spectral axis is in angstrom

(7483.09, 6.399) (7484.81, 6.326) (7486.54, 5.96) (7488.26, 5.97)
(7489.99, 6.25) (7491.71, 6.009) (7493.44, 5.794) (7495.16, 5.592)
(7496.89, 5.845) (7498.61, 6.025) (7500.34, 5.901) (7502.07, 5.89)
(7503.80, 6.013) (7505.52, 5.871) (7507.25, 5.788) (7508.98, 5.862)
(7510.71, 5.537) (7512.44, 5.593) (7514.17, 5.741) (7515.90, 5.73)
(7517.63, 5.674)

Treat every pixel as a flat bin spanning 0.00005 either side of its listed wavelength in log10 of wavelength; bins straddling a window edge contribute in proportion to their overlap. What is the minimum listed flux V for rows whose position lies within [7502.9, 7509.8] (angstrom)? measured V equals 5.788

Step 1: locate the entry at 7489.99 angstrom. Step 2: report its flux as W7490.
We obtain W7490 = 6.25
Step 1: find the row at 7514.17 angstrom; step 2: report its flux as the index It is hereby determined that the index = 5.741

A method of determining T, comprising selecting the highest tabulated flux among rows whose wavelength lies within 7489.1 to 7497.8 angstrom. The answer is 6.25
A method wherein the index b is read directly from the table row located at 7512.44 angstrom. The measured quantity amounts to 5.593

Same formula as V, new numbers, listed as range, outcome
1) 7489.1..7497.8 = 5.592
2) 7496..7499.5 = 5.845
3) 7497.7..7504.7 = 5.89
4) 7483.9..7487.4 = 5.96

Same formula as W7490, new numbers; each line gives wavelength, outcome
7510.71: 5.537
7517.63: 5.674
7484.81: 6.326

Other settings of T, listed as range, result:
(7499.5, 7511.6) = 6.013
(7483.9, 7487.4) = 6.326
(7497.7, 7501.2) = 6.025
